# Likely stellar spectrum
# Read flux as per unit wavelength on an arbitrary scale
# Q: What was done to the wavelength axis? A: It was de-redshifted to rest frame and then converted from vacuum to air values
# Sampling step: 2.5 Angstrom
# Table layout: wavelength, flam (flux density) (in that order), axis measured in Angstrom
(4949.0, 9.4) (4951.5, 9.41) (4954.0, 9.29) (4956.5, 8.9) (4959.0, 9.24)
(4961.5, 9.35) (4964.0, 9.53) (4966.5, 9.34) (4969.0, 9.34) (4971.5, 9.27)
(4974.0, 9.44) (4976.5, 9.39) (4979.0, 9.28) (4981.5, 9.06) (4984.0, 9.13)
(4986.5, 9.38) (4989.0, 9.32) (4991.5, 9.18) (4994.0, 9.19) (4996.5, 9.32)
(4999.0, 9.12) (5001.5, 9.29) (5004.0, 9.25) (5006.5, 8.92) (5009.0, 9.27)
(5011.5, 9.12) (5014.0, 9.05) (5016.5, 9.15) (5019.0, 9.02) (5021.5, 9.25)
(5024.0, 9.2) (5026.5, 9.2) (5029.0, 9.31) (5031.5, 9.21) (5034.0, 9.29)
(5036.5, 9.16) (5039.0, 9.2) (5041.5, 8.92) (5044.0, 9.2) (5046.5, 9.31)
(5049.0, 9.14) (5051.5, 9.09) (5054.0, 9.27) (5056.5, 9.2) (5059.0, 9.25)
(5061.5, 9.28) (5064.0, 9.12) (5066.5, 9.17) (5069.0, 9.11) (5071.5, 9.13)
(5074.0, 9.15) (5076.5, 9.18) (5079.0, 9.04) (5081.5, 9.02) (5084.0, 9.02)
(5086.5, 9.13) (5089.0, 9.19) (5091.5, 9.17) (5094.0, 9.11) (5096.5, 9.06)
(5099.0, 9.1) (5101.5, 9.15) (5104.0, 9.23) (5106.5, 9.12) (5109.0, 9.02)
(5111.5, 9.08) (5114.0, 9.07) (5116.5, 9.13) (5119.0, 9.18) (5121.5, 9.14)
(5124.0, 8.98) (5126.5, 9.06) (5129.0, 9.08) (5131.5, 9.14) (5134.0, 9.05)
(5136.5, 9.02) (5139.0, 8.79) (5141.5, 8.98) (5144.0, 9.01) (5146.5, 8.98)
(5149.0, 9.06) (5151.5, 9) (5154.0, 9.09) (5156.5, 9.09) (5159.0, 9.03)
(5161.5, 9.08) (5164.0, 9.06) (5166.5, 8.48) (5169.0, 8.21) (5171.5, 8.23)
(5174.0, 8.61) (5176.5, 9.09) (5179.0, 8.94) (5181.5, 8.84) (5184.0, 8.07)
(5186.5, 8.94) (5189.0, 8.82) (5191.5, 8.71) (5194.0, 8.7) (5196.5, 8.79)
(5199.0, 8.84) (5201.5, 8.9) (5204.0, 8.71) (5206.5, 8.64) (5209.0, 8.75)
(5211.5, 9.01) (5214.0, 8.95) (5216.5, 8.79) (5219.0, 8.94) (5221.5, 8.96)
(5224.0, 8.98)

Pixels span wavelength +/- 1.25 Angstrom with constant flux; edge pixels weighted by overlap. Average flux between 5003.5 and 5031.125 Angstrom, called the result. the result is 9.16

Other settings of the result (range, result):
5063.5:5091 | 9.12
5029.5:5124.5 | 9.14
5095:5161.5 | 9.06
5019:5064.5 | 9.2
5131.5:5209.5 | 8.83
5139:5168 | 8.97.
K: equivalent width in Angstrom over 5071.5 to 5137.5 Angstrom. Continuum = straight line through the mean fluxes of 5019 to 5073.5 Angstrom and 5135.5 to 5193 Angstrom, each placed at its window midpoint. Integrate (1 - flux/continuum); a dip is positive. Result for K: -0.7 Angstrom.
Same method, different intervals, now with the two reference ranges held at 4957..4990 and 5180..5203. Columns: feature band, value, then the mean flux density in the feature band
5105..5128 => -0.4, 9.09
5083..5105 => -0.3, 9.13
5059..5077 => -0.2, 9.17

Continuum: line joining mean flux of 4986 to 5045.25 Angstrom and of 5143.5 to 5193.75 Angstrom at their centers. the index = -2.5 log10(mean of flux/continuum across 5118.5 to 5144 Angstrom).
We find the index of -0.02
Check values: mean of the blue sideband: 9.19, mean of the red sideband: 8.81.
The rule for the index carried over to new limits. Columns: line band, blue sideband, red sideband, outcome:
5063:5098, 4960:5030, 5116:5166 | 0.001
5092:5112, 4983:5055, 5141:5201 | -0.015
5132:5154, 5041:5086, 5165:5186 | -0.031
